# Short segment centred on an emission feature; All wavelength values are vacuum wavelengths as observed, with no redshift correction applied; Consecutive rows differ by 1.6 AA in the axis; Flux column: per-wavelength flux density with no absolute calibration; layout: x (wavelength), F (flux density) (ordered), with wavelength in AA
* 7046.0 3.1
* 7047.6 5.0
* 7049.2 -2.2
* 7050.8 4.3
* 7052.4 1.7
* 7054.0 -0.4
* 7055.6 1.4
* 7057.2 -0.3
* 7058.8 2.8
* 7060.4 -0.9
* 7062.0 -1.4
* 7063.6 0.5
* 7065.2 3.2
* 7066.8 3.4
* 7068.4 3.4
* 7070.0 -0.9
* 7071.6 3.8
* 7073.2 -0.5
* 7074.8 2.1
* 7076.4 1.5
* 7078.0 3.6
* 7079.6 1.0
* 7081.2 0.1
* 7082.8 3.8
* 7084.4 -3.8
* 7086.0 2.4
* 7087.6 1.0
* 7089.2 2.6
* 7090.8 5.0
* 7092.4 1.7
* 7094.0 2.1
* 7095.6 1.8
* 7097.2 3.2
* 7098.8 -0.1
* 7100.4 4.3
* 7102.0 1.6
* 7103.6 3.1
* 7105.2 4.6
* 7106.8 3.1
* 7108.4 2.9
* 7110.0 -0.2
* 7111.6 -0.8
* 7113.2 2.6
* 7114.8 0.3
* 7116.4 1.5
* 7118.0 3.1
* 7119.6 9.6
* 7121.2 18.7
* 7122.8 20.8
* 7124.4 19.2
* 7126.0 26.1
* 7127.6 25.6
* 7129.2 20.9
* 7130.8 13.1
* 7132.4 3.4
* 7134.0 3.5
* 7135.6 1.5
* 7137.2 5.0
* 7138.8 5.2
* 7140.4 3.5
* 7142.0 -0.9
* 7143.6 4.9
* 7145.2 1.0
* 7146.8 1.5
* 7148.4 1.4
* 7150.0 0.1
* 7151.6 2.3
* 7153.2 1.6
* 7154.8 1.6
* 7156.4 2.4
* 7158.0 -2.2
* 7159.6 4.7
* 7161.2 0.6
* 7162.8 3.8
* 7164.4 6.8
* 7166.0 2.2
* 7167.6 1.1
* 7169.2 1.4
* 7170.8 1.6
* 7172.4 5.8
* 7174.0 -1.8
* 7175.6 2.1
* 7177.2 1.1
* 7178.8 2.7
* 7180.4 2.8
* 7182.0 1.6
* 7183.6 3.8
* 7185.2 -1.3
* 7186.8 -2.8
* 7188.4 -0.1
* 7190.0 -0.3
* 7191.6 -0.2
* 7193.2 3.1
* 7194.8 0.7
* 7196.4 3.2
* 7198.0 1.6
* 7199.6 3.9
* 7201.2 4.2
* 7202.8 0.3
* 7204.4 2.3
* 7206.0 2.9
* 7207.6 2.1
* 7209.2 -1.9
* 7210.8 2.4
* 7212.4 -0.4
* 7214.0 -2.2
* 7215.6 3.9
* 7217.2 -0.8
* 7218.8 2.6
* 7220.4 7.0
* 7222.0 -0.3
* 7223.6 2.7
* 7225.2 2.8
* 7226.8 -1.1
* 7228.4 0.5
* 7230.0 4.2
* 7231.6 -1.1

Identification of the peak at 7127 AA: [O II]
